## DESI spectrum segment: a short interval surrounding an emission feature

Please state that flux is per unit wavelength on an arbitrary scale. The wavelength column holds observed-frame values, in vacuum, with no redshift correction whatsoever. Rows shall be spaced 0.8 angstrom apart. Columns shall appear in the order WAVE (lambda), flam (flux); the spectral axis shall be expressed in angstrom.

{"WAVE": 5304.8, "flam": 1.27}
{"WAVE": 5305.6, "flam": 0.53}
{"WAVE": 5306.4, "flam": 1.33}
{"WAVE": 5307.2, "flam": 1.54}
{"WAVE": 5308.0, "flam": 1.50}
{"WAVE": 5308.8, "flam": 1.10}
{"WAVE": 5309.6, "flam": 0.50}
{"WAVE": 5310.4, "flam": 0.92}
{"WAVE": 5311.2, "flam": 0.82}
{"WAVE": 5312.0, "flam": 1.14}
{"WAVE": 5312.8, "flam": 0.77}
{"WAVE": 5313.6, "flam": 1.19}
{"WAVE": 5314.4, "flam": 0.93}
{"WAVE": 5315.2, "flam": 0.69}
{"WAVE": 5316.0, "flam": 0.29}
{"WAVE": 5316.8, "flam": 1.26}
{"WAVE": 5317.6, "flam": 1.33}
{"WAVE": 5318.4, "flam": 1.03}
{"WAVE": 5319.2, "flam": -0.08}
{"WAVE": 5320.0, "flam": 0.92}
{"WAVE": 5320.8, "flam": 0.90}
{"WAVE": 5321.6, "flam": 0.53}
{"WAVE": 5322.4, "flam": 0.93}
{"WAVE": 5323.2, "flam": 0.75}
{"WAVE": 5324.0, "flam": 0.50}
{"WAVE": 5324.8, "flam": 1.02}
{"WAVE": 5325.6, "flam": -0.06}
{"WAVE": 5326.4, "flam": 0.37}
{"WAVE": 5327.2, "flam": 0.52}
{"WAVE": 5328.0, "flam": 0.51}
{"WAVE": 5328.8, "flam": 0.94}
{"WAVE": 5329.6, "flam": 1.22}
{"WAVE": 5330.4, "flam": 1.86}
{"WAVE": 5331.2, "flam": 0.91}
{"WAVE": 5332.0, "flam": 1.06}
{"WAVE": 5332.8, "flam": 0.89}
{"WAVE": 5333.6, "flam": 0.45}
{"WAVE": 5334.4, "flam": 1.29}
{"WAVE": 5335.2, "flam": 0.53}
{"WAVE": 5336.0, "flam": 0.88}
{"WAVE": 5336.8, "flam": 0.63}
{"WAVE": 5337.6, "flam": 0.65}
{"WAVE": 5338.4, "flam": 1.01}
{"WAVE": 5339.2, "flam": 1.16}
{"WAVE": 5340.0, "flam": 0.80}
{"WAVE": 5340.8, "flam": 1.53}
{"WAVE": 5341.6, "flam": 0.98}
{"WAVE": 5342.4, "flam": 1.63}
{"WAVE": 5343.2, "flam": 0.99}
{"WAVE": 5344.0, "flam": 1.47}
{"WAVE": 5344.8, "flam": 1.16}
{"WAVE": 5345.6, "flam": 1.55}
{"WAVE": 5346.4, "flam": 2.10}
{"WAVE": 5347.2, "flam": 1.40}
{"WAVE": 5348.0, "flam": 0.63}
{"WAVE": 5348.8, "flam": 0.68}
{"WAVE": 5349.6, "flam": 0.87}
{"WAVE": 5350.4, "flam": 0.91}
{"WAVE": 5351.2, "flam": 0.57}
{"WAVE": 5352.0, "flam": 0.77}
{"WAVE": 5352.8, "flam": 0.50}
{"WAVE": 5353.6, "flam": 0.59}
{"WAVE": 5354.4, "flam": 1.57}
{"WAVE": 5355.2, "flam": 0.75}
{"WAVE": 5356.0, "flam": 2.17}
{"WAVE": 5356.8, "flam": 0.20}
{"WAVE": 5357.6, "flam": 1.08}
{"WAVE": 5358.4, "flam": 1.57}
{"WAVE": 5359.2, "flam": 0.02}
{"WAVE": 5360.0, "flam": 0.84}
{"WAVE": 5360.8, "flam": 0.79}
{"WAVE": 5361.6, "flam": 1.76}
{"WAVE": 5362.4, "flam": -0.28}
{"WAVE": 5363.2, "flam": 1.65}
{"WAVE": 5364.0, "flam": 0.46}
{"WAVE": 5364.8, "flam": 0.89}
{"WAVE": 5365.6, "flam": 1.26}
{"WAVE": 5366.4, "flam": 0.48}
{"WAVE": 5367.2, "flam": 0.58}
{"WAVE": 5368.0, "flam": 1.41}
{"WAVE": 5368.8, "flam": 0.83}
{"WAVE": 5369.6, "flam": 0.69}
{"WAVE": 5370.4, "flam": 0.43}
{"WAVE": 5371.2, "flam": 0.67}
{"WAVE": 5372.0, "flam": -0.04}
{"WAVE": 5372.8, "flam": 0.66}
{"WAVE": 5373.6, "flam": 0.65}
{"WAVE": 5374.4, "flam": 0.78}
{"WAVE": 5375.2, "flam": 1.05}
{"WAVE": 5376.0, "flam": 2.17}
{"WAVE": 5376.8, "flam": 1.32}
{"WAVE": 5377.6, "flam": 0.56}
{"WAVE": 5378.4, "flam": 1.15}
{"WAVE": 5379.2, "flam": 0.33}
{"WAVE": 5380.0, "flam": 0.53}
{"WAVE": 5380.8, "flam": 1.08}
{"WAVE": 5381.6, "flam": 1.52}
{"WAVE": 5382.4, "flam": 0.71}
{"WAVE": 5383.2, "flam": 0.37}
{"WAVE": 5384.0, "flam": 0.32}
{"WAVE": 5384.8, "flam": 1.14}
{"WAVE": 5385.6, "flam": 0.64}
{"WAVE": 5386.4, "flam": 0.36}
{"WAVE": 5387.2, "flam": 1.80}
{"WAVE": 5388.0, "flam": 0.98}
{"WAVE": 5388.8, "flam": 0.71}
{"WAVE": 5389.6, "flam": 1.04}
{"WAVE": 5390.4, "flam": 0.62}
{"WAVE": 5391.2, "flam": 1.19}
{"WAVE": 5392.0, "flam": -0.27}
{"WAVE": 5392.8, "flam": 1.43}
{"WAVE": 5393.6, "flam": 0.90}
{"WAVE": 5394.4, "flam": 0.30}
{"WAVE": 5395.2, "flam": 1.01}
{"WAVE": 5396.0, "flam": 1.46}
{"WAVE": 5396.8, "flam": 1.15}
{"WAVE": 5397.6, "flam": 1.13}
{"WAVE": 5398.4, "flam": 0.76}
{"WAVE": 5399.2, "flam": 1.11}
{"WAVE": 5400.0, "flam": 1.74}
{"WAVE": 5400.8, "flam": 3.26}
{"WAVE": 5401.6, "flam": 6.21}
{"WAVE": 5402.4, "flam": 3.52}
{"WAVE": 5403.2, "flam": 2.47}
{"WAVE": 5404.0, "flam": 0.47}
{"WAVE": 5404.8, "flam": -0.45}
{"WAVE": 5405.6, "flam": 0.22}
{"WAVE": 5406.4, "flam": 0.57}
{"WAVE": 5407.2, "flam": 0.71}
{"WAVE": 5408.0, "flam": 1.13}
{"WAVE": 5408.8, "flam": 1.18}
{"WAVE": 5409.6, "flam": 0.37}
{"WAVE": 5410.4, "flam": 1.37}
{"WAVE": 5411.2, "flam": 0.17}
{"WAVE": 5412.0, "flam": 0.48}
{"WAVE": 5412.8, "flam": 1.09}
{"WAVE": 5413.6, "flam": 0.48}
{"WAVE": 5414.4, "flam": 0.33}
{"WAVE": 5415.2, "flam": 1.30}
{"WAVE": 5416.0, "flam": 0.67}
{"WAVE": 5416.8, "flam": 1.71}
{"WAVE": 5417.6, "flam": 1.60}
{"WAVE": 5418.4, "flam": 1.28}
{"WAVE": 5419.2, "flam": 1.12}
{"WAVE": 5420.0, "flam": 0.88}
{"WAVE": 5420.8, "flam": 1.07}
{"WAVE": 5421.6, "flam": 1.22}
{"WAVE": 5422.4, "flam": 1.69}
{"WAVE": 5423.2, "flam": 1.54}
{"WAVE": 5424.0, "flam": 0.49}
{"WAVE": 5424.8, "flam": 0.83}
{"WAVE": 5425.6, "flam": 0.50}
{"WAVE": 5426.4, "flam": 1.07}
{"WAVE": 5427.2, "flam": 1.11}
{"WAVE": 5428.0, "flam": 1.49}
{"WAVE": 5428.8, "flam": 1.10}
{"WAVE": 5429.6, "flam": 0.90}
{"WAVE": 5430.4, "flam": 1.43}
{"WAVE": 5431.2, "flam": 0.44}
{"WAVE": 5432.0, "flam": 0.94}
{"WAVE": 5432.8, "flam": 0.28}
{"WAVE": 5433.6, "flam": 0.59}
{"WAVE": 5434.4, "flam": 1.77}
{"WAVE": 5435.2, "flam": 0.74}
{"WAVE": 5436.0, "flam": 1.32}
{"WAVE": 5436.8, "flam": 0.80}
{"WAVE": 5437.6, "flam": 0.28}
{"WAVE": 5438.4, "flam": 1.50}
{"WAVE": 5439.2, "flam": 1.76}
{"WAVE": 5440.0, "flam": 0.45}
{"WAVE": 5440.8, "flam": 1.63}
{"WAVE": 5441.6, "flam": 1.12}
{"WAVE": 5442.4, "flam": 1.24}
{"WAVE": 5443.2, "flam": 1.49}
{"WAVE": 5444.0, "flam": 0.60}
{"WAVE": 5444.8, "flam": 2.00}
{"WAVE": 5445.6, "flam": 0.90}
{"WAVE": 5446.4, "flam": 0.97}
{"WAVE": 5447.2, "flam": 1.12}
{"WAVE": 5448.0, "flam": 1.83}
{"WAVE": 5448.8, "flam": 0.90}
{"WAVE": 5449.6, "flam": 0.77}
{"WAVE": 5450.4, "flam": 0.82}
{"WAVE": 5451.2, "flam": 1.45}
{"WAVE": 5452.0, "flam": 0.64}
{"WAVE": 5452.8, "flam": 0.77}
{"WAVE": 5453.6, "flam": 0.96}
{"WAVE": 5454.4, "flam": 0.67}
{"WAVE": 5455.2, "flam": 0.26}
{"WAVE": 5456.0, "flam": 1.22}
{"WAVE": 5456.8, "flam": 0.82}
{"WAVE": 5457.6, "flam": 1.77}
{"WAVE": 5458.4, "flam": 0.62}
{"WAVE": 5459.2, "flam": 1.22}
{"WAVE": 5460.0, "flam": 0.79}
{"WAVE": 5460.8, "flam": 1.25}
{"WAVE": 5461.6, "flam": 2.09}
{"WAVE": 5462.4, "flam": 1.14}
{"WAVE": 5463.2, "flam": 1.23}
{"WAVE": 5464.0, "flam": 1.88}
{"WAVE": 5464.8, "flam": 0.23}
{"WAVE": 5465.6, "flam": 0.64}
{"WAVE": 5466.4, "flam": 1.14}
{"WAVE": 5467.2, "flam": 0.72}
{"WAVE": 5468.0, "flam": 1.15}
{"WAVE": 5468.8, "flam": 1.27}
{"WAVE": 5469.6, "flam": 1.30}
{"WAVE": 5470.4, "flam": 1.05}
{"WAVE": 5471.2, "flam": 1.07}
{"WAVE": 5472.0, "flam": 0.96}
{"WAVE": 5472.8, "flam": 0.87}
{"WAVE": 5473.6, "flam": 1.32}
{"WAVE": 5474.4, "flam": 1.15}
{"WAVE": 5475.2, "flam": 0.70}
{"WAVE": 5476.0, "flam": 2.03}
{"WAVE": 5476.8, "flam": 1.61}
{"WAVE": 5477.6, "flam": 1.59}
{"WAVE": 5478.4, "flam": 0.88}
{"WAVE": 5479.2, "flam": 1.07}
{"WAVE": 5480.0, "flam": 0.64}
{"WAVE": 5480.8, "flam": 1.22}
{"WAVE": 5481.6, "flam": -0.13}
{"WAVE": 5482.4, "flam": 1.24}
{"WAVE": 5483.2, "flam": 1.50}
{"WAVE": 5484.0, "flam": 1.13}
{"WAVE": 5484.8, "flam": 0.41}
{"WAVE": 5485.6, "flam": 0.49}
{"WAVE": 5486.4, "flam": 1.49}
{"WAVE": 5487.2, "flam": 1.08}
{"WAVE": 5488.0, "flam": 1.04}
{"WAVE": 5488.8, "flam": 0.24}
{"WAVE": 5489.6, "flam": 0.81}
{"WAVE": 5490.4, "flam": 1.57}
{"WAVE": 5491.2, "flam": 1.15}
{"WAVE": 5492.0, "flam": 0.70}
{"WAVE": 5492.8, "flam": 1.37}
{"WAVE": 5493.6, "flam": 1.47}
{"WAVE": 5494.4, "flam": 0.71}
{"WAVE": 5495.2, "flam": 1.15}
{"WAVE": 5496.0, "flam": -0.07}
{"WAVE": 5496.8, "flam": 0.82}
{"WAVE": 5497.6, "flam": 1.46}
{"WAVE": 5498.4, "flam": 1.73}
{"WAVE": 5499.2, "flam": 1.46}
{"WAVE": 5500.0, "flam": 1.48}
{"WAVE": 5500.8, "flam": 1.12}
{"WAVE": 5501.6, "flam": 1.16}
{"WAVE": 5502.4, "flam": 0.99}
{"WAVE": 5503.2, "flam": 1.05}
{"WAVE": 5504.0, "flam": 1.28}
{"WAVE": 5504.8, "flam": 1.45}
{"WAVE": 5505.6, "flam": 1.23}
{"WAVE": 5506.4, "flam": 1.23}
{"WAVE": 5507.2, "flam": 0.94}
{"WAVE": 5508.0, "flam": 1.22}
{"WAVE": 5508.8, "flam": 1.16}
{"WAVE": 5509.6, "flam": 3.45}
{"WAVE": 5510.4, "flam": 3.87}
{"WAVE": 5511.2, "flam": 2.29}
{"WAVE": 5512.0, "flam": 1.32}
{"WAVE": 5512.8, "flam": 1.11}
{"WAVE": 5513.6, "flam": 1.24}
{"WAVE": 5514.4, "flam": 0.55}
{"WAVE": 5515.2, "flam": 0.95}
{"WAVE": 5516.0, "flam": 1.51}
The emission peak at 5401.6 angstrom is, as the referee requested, H-beta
